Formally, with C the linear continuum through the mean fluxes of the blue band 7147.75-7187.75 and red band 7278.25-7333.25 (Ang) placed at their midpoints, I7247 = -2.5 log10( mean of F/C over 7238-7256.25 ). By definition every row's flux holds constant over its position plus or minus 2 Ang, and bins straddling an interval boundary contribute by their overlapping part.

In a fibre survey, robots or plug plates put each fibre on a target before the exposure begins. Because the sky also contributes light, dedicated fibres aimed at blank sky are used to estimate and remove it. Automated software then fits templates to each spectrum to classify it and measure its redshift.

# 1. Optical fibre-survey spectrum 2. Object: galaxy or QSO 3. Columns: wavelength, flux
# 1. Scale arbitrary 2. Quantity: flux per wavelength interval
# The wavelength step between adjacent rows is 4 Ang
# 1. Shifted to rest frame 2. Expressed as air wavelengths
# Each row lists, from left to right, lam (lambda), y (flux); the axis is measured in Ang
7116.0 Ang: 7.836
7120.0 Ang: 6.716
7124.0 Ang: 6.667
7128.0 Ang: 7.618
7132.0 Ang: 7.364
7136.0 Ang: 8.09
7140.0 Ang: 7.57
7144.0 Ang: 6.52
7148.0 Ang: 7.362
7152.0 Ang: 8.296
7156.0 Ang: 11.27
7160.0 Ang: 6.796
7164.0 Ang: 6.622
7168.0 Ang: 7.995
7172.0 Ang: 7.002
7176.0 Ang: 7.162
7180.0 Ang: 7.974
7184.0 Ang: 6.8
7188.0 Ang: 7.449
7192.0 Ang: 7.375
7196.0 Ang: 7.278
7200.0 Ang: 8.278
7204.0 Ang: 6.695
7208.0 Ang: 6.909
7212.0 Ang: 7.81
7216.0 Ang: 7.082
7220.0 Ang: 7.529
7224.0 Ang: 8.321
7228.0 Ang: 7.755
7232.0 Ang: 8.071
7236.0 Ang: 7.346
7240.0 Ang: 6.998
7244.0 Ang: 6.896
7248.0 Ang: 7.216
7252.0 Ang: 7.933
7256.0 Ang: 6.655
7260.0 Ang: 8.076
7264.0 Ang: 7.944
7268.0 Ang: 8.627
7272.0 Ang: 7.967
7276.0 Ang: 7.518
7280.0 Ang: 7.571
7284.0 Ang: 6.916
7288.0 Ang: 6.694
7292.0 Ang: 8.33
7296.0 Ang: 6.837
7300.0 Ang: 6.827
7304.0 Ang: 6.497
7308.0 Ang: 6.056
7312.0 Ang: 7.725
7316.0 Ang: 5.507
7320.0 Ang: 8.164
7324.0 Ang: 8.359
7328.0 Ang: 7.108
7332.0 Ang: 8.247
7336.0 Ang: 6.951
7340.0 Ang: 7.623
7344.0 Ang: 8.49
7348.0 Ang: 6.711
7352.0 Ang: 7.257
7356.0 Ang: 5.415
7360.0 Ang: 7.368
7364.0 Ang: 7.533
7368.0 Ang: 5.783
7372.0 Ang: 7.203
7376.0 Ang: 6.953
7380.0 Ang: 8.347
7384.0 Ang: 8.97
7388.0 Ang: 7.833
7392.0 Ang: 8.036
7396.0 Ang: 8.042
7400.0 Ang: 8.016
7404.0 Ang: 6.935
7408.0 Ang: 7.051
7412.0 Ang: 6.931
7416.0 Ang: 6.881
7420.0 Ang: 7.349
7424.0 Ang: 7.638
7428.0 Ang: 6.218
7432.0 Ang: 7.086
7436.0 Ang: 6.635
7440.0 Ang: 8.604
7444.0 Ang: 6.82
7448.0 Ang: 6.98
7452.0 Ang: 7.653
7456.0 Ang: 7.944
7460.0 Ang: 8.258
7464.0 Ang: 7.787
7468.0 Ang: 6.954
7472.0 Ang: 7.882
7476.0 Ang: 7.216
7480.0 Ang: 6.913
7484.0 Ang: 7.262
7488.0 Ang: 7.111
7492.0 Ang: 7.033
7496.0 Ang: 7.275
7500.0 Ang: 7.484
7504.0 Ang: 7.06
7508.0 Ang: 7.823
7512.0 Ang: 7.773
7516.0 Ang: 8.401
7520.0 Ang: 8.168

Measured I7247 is 0.03 mag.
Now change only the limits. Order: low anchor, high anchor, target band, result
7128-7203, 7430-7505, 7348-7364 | 0.10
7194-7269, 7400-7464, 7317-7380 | 0.02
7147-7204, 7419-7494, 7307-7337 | 0.03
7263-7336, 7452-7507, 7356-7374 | 0.09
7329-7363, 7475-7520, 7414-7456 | 0.02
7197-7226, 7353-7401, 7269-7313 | 0.04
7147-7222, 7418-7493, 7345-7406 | 0.00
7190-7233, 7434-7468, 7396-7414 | 0.03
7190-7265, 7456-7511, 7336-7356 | 0.03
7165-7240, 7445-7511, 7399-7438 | 0.06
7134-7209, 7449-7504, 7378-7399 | -0.11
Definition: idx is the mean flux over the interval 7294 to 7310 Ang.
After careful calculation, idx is 6.55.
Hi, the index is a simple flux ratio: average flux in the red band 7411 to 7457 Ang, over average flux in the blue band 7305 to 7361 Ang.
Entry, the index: 1.00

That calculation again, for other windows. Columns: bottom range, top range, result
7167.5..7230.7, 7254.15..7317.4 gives 0.97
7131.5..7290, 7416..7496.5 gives 0.97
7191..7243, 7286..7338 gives 0.96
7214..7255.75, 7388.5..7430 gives 0.98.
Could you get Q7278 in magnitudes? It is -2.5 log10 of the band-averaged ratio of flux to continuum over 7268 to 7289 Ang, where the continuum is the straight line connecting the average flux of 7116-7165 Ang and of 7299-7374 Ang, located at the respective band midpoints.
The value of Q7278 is -0.03 mag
